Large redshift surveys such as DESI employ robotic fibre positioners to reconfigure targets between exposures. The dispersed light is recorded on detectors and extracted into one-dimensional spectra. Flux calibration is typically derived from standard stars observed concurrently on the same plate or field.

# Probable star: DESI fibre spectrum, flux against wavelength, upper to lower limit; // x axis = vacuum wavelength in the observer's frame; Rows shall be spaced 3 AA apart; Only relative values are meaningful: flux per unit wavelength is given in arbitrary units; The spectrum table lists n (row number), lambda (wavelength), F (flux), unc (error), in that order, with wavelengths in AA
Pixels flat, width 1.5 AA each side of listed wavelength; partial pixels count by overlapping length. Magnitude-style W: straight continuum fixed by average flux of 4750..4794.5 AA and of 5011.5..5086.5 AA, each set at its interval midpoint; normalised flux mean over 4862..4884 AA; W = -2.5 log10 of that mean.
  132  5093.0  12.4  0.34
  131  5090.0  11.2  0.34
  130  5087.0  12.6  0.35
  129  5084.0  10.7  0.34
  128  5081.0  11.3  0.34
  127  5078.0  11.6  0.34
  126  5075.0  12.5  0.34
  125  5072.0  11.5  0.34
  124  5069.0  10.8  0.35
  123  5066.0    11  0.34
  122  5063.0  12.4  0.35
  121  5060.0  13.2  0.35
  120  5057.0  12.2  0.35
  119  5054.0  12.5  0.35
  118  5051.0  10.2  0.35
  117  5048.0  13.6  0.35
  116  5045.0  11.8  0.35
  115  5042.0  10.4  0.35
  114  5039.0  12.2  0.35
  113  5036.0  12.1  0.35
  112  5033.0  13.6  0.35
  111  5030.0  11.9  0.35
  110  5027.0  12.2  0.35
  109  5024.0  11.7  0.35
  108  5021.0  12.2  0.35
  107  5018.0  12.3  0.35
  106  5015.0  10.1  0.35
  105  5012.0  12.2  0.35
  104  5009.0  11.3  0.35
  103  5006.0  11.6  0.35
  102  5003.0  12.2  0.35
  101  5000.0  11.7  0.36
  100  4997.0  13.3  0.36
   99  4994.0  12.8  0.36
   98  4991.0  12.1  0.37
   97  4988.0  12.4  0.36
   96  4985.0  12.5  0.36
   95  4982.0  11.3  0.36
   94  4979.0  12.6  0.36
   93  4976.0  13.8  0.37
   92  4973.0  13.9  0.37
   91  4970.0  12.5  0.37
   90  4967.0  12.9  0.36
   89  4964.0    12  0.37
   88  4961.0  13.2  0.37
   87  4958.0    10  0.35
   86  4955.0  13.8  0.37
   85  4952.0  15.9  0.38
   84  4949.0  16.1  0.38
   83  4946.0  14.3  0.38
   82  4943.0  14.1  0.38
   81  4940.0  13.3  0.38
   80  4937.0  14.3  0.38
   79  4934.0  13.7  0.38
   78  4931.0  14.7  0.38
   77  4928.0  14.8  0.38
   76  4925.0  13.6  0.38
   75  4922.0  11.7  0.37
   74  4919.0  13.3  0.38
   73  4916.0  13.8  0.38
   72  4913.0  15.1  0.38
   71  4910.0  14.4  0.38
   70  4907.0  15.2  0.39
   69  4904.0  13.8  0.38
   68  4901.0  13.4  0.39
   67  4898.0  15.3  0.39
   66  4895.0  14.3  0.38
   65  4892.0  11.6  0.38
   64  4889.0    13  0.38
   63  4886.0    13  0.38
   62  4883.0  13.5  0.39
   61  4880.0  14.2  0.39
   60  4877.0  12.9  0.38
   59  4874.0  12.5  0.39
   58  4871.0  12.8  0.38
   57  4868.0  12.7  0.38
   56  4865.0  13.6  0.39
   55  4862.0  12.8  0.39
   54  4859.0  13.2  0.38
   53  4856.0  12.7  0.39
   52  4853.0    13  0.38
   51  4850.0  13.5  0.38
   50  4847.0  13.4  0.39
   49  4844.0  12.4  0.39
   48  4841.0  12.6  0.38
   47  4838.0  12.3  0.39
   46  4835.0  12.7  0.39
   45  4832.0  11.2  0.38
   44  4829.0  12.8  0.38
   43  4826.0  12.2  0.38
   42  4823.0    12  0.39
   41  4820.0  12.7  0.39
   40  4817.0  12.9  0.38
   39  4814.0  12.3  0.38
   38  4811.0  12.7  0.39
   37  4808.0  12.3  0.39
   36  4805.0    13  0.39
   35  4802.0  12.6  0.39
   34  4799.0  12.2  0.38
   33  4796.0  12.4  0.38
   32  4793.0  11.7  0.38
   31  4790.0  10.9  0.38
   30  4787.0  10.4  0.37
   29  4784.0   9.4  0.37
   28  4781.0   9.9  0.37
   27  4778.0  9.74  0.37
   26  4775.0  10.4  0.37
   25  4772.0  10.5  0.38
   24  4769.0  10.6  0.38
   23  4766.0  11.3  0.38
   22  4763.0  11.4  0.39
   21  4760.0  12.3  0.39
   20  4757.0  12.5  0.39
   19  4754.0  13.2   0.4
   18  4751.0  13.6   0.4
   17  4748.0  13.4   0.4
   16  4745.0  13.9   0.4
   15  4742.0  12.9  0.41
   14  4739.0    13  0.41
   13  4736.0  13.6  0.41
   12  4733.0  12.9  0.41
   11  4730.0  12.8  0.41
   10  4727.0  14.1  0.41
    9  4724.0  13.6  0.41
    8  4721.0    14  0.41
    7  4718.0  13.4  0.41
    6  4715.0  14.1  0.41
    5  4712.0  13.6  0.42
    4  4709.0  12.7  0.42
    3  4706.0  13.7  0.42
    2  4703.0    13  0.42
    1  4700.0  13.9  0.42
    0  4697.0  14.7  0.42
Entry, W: -0.15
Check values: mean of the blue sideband 11.2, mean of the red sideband 11.9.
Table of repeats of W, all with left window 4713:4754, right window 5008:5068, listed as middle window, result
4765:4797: 0.24 mag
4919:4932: -0.09 mag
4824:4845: 0.06 mag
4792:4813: 0.06 mag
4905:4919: -0.15 mag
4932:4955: -0.17 mag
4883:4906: -0.07 mag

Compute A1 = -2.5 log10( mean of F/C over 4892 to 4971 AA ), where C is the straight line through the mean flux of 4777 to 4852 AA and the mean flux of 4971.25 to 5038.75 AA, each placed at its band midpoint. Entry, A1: -0.14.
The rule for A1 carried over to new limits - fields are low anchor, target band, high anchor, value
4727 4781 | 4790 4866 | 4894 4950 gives 0.04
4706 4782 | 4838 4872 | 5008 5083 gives -0.05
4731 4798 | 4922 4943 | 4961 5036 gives -0.14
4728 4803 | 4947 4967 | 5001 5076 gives -0.13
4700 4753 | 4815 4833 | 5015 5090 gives 0.06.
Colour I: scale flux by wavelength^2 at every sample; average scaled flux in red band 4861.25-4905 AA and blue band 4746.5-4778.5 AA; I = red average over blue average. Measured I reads 1.19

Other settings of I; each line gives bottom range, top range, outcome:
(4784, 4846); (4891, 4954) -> 1.22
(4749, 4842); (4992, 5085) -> 1.11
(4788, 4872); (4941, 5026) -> 1.07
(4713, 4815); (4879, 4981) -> 1.19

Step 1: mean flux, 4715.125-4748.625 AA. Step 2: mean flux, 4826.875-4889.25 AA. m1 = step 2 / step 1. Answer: 1.0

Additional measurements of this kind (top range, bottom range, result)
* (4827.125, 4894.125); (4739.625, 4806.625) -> 1.09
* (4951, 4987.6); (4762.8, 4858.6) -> 1.08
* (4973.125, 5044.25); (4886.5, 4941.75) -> 0.88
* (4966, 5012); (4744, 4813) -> 1.06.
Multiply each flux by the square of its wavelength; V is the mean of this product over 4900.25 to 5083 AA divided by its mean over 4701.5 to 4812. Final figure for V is 1.13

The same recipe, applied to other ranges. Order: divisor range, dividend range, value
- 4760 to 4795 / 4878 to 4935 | 1.37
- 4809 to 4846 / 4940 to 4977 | 1.15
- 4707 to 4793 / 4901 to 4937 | 1.22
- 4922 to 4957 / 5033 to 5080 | 0.88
